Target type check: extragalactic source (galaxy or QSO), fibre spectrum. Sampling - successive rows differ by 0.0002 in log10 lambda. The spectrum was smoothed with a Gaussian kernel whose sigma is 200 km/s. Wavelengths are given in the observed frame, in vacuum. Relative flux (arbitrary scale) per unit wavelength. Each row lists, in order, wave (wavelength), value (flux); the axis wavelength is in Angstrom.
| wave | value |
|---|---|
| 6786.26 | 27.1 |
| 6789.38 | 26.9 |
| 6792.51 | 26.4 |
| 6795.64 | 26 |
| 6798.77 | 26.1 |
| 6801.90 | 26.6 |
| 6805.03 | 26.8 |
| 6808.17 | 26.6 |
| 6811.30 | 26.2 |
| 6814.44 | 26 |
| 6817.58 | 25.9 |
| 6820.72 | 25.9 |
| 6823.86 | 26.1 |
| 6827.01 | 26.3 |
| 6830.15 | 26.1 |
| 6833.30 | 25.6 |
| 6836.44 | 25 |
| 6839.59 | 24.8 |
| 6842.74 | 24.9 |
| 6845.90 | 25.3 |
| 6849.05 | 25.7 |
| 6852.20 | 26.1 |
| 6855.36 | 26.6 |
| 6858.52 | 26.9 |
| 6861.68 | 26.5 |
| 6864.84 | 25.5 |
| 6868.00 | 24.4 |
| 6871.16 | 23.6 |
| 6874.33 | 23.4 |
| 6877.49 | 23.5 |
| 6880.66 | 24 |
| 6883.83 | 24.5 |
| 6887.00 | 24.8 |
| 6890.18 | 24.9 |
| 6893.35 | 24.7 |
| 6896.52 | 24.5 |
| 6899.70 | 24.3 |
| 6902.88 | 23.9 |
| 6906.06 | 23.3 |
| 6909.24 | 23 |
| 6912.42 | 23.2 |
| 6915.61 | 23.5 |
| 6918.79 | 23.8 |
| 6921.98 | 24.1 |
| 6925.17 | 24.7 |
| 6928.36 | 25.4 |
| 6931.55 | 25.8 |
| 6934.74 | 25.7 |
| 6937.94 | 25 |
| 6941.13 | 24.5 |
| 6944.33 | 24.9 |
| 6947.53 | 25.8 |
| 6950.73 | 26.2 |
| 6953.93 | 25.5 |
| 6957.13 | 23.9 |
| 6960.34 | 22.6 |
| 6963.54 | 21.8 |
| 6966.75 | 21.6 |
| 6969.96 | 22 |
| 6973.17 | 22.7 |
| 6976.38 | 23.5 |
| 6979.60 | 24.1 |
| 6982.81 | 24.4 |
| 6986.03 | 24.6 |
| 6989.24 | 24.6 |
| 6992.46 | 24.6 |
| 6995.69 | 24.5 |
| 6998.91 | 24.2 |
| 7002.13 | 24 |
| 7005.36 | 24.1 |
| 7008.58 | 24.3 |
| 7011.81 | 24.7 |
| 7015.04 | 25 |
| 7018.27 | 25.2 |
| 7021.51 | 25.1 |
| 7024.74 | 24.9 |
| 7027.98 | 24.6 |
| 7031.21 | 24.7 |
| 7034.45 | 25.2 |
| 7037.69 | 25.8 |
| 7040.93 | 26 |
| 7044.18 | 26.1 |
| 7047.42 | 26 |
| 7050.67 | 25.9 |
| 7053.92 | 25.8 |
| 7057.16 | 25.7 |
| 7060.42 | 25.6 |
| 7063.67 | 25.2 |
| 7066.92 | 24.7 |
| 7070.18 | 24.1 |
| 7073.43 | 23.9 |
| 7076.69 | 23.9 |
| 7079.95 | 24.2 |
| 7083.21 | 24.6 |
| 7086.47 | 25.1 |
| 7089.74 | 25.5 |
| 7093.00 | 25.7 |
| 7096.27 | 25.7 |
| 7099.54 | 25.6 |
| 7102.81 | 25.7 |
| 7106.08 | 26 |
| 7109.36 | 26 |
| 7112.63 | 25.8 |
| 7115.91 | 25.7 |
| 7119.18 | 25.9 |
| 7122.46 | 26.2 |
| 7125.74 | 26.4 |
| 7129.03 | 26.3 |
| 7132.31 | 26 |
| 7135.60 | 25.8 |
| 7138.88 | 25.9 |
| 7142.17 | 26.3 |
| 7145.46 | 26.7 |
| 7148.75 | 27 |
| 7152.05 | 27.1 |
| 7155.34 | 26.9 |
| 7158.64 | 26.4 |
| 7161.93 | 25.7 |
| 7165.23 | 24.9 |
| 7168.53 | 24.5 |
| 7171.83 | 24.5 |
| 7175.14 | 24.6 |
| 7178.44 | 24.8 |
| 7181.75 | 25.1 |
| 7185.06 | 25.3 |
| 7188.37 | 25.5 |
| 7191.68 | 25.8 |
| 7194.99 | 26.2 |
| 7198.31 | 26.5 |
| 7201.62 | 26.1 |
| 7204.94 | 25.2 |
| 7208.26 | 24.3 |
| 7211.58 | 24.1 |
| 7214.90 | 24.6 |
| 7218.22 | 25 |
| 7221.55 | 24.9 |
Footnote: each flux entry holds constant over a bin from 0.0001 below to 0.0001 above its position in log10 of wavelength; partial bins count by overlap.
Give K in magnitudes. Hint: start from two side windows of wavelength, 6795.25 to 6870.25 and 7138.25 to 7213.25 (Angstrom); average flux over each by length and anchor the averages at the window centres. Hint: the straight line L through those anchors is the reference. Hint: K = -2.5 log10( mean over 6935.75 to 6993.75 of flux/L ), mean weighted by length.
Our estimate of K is 0.077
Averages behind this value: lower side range 25.9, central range 24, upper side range 25.6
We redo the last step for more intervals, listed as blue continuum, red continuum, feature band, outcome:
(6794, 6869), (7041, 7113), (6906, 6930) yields 0.08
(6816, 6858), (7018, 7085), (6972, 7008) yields 0.05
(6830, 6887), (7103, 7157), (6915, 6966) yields 0.04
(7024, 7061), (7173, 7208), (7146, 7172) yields -0.02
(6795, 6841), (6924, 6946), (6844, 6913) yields 0.04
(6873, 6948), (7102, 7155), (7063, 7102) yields 0.04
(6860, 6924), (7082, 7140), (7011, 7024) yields 0.00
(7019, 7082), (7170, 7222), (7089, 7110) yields -0.03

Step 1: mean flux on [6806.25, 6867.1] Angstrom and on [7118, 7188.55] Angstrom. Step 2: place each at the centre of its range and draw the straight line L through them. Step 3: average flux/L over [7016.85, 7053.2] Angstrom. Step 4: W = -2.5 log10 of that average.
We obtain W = 0.02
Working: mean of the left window 25.9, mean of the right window 25.8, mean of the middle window 25.4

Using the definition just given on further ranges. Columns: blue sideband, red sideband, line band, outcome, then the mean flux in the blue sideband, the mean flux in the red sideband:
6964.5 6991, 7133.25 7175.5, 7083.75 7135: -0.02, 23.4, 25.9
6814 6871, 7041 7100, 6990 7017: 0.04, 25.7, 25.2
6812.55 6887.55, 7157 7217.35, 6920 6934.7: 0.01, 25.3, 25.2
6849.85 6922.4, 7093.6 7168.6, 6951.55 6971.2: 0.09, 24.5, 26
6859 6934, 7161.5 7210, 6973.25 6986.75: 0.03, 24.4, 25.3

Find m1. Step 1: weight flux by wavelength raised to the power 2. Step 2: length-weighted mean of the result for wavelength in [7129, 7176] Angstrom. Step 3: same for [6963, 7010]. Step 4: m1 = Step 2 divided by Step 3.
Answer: 1.1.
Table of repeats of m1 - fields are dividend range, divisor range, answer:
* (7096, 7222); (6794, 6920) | 1.11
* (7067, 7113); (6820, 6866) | 1.04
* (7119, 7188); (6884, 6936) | 1.14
